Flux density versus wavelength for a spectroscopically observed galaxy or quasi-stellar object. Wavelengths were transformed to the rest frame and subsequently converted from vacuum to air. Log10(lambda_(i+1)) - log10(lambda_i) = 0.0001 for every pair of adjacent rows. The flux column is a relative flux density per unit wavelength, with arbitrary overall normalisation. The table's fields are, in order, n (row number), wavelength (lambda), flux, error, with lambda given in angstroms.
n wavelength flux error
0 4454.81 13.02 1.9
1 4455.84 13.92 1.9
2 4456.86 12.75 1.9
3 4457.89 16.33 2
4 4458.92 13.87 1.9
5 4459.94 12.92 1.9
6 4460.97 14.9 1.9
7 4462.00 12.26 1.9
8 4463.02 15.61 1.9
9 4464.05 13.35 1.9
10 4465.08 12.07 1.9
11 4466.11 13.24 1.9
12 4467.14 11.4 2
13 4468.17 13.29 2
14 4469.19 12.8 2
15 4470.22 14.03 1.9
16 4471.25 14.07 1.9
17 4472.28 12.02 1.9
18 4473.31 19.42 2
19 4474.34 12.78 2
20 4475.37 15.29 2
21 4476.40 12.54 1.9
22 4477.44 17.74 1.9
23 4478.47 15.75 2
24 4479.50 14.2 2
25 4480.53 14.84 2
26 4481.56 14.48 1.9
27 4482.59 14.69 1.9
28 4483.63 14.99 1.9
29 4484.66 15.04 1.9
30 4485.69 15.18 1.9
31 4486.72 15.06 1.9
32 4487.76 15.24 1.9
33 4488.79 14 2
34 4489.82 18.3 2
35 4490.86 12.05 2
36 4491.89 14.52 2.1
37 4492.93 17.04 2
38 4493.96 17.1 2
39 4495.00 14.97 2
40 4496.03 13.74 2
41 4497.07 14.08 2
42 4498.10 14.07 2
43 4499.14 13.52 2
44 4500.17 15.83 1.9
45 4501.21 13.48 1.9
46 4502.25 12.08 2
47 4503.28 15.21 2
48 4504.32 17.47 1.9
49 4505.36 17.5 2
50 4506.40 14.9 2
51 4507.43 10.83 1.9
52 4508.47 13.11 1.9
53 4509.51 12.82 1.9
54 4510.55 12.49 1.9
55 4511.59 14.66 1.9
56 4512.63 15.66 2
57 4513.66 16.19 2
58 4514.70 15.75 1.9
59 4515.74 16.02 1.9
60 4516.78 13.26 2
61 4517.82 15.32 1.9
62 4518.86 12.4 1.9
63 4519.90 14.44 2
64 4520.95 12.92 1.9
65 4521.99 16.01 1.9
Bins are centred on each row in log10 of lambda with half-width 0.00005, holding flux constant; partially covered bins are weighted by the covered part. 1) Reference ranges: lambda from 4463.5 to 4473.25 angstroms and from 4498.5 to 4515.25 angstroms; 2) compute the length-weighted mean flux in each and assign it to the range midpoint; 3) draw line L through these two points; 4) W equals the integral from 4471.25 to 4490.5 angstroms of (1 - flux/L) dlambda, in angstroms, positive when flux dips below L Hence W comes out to -1.98 angstroms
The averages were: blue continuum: 13.2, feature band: 15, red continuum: 14.5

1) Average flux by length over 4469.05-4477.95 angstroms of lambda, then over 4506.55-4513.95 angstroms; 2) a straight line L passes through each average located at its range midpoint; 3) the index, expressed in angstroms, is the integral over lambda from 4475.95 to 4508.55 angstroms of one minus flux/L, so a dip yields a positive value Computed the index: -1.6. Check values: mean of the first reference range 14.6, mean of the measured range 14.8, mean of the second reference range 13.7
